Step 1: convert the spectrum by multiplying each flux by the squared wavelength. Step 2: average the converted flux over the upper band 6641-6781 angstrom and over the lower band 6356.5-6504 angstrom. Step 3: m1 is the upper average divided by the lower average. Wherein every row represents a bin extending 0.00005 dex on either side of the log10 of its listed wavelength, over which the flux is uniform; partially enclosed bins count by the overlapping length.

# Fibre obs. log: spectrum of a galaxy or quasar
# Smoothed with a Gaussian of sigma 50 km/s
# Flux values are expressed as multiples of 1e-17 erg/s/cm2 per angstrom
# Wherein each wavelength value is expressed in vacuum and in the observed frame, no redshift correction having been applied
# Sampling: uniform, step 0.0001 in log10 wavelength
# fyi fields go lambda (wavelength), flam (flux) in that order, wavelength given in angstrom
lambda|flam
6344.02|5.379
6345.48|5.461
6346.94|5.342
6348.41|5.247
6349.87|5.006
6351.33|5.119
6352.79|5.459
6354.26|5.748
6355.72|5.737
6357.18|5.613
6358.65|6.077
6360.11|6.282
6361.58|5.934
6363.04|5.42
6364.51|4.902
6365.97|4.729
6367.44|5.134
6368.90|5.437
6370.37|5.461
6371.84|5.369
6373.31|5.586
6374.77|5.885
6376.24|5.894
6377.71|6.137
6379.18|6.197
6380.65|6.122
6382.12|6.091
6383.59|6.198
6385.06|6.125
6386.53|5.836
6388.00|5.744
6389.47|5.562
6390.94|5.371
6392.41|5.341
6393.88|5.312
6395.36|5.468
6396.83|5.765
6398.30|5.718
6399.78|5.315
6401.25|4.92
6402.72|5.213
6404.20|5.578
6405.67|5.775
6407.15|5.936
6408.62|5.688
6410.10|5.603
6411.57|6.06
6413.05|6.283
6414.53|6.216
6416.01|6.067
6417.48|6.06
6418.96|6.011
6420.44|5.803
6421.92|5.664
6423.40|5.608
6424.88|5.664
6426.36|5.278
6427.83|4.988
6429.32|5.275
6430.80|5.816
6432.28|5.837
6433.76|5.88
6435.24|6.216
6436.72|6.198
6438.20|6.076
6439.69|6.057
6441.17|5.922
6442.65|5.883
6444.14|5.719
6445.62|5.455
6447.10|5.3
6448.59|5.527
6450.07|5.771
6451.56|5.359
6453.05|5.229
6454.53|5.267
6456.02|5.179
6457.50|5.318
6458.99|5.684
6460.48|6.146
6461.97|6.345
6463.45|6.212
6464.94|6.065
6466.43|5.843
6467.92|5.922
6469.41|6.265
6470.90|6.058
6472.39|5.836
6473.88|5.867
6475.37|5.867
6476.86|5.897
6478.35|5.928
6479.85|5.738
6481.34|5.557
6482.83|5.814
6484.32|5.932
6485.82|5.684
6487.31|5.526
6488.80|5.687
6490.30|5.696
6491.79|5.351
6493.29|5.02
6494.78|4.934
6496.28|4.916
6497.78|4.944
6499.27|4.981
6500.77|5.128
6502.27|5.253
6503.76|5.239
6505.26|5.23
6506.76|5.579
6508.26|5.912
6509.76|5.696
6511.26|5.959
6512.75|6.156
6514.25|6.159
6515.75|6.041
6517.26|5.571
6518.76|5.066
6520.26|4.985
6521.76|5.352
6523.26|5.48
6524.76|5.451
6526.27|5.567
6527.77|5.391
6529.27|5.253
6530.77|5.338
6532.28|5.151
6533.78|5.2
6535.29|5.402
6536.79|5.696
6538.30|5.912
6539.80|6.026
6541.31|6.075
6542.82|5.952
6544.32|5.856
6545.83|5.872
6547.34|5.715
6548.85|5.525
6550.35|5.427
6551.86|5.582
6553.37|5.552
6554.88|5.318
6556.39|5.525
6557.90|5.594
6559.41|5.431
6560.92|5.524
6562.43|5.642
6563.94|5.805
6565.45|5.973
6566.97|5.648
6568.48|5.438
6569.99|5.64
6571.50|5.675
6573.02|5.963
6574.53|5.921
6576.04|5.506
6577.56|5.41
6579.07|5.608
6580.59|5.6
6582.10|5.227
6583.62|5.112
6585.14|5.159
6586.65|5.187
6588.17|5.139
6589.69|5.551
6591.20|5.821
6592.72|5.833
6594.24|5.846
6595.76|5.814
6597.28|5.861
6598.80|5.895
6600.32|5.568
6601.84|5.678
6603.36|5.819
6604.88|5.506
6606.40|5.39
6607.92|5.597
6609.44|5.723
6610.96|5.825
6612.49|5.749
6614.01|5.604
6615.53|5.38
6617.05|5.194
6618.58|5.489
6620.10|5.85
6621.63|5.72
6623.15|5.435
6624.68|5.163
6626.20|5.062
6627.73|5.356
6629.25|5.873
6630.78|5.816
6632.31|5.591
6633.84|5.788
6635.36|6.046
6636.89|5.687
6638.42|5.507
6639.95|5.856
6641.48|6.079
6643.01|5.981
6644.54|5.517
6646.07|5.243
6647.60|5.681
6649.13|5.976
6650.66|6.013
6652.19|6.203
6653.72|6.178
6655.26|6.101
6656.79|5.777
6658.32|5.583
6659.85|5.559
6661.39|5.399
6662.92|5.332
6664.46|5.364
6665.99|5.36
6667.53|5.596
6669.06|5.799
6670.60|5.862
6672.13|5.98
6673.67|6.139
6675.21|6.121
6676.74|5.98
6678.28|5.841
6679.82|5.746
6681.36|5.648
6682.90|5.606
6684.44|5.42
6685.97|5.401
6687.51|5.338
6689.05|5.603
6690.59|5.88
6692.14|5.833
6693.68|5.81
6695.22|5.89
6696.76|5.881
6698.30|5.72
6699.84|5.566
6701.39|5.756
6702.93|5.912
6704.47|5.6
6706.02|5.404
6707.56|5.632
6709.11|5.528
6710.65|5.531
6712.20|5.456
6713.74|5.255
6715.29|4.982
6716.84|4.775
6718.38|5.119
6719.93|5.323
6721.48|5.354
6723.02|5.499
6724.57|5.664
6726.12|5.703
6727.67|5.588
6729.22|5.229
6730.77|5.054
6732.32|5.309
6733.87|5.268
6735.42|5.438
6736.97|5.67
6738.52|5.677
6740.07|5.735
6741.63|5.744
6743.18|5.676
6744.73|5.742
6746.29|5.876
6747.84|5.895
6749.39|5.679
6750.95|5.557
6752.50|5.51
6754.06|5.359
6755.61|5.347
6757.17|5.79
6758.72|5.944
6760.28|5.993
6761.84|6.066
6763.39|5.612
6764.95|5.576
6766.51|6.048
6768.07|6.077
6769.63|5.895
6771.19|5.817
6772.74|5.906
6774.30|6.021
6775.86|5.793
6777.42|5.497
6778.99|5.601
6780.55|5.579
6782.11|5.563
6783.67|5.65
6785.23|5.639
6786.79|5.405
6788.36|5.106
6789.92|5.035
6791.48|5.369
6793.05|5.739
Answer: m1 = 1.09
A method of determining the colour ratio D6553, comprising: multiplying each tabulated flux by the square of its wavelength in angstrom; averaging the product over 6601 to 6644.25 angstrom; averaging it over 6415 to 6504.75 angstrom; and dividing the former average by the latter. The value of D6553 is 1.05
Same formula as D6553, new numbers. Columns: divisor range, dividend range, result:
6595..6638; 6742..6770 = 1.07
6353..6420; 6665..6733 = 1.08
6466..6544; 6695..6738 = 1.04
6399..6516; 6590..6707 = 1.06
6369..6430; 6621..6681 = 1.08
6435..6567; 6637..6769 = 1.07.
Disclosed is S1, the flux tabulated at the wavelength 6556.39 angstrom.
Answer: 5.525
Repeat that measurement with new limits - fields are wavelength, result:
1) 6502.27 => 5.253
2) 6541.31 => 6.075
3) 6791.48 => 5.369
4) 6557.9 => 5.594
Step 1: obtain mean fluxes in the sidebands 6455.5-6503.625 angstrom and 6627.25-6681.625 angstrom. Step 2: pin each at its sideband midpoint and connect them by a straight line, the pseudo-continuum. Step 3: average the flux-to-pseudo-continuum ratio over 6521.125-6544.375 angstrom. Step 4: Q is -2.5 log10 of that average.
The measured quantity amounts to 0.02 mag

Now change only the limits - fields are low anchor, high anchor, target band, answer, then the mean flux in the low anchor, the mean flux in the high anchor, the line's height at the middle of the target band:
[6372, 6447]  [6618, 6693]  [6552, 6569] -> 0.027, 5.76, 5.7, 5.73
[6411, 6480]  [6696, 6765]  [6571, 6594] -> 0.032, 5.8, 5.56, 5.68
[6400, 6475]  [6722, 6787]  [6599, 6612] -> 0.011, 5.76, 5.66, 5.71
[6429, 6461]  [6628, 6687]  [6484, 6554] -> 0.037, 5.69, 5.75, 5.71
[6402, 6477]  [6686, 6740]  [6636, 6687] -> -0.035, 5.78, 5.51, 5.56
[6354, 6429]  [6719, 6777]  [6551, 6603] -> 0.015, 5.68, 5.66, 5.67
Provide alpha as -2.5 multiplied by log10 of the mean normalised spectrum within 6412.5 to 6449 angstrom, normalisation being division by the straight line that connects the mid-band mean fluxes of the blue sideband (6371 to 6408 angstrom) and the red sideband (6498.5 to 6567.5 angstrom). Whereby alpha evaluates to -0.02 mag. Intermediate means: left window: 5.7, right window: 5.57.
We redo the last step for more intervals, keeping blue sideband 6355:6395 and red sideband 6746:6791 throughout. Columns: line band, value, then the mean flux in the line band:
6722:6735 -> 0.052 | 5.42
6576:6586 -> 0.063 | 5.36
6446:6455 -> 0.052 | 5.42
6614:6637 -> 0.023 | 5.56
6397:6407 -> 0.042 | 5.47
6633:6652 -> -0.021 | 5.79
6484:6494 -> 0.028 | 5.54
